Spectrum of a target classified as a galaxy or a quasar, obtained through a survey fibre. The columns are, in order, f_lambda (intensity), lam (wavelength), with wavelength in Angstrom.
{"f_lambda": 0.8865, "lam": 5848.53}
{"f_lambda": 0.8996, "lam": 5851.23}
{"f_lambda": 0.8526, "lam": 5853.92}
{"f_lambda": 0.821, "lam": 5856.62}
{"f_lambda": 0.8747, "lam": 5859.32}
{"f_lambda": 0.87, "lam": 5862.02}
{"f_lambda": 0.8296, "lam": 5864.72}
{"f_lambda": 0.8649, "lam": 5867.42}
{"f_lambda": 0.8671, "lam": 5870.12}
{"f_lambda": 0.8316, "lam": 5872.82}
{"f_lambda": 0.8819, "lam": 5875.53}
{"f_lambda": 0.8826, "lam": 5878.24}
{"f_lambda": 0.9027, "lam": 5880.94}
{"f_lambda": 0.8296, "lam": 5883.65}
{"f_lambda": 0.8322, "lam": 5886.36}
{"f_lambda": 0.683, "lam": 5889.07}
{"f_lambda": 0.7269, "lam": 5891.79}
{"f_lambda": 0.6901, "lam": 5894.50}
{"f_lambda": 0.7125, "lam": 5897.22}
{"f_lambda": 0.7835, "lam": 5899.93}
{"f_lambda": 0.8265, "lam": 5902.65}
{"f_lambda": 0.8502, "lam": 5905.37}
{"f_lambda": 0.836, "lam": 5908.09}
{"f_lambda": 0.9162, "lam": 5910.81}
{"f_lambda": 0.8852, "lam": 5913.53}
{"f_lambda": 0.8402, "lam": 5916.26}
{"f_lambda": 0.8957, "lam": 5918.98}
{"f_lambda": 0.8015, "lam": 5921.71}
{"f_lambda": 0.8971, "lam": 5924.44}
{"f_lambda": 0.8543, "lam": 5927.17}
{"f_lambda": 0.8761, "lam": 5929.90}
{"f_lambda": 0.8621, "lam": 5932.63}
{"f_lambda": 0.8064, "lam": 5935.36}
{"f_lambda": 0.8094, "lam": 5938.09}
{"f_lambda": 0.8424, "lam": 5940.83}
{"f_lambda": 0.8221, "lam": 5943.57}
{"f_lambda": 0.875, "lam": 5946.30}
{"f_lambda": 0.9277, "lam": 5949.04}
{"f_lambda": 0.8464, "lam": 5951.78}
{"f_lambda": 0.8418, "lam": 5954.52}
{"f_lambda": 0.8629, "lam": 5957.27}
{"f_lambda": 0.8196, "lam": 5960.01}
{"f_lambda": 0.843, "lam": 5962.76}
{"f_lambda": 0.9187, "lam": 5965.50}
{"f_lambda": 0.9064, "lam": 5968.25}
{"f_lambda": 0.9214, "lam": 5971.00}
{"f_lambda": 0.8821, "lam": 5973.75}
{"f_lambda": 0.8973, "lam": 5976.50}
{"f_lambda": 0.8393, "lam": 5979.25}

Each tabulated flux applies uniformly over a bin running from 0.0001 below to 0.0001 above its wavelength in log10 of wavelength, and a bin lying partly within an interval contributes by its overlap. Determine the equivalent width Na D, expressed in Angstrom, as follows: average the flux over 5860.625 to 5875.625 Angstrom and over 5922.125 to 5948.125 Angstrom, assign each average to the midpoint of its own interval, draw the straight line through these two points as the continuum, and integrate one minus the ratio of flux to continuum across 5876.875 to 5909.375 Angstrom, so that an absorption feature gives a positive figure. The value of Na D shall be 2.2 Angstrom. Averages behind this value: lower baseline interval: 0.856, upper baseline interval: 0.849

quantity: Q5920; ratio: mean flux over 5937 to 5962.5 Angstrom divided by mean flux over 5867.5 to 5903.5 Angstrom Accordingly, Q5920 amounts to 1.05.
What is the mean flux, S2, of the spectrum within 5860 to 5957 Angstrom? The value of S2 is 0.838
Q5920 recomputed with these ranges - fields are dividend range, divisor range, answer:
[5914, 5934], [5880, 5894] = 1.10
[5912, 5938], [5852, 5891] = 1.01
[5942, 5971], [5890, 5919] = 1.07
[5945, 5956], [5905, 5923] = 1.01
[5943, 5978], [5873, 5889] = 1.03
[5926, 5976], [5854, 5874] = 1.01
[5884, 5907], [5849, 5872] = 0.89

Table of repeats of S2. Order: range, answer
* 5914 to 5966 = 0.854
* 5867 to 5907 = 0.81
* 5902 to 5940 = 0.854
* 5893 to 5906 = 0.768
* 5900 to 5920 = 0.859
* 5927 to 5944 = 0.839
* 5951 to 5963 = 0.842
